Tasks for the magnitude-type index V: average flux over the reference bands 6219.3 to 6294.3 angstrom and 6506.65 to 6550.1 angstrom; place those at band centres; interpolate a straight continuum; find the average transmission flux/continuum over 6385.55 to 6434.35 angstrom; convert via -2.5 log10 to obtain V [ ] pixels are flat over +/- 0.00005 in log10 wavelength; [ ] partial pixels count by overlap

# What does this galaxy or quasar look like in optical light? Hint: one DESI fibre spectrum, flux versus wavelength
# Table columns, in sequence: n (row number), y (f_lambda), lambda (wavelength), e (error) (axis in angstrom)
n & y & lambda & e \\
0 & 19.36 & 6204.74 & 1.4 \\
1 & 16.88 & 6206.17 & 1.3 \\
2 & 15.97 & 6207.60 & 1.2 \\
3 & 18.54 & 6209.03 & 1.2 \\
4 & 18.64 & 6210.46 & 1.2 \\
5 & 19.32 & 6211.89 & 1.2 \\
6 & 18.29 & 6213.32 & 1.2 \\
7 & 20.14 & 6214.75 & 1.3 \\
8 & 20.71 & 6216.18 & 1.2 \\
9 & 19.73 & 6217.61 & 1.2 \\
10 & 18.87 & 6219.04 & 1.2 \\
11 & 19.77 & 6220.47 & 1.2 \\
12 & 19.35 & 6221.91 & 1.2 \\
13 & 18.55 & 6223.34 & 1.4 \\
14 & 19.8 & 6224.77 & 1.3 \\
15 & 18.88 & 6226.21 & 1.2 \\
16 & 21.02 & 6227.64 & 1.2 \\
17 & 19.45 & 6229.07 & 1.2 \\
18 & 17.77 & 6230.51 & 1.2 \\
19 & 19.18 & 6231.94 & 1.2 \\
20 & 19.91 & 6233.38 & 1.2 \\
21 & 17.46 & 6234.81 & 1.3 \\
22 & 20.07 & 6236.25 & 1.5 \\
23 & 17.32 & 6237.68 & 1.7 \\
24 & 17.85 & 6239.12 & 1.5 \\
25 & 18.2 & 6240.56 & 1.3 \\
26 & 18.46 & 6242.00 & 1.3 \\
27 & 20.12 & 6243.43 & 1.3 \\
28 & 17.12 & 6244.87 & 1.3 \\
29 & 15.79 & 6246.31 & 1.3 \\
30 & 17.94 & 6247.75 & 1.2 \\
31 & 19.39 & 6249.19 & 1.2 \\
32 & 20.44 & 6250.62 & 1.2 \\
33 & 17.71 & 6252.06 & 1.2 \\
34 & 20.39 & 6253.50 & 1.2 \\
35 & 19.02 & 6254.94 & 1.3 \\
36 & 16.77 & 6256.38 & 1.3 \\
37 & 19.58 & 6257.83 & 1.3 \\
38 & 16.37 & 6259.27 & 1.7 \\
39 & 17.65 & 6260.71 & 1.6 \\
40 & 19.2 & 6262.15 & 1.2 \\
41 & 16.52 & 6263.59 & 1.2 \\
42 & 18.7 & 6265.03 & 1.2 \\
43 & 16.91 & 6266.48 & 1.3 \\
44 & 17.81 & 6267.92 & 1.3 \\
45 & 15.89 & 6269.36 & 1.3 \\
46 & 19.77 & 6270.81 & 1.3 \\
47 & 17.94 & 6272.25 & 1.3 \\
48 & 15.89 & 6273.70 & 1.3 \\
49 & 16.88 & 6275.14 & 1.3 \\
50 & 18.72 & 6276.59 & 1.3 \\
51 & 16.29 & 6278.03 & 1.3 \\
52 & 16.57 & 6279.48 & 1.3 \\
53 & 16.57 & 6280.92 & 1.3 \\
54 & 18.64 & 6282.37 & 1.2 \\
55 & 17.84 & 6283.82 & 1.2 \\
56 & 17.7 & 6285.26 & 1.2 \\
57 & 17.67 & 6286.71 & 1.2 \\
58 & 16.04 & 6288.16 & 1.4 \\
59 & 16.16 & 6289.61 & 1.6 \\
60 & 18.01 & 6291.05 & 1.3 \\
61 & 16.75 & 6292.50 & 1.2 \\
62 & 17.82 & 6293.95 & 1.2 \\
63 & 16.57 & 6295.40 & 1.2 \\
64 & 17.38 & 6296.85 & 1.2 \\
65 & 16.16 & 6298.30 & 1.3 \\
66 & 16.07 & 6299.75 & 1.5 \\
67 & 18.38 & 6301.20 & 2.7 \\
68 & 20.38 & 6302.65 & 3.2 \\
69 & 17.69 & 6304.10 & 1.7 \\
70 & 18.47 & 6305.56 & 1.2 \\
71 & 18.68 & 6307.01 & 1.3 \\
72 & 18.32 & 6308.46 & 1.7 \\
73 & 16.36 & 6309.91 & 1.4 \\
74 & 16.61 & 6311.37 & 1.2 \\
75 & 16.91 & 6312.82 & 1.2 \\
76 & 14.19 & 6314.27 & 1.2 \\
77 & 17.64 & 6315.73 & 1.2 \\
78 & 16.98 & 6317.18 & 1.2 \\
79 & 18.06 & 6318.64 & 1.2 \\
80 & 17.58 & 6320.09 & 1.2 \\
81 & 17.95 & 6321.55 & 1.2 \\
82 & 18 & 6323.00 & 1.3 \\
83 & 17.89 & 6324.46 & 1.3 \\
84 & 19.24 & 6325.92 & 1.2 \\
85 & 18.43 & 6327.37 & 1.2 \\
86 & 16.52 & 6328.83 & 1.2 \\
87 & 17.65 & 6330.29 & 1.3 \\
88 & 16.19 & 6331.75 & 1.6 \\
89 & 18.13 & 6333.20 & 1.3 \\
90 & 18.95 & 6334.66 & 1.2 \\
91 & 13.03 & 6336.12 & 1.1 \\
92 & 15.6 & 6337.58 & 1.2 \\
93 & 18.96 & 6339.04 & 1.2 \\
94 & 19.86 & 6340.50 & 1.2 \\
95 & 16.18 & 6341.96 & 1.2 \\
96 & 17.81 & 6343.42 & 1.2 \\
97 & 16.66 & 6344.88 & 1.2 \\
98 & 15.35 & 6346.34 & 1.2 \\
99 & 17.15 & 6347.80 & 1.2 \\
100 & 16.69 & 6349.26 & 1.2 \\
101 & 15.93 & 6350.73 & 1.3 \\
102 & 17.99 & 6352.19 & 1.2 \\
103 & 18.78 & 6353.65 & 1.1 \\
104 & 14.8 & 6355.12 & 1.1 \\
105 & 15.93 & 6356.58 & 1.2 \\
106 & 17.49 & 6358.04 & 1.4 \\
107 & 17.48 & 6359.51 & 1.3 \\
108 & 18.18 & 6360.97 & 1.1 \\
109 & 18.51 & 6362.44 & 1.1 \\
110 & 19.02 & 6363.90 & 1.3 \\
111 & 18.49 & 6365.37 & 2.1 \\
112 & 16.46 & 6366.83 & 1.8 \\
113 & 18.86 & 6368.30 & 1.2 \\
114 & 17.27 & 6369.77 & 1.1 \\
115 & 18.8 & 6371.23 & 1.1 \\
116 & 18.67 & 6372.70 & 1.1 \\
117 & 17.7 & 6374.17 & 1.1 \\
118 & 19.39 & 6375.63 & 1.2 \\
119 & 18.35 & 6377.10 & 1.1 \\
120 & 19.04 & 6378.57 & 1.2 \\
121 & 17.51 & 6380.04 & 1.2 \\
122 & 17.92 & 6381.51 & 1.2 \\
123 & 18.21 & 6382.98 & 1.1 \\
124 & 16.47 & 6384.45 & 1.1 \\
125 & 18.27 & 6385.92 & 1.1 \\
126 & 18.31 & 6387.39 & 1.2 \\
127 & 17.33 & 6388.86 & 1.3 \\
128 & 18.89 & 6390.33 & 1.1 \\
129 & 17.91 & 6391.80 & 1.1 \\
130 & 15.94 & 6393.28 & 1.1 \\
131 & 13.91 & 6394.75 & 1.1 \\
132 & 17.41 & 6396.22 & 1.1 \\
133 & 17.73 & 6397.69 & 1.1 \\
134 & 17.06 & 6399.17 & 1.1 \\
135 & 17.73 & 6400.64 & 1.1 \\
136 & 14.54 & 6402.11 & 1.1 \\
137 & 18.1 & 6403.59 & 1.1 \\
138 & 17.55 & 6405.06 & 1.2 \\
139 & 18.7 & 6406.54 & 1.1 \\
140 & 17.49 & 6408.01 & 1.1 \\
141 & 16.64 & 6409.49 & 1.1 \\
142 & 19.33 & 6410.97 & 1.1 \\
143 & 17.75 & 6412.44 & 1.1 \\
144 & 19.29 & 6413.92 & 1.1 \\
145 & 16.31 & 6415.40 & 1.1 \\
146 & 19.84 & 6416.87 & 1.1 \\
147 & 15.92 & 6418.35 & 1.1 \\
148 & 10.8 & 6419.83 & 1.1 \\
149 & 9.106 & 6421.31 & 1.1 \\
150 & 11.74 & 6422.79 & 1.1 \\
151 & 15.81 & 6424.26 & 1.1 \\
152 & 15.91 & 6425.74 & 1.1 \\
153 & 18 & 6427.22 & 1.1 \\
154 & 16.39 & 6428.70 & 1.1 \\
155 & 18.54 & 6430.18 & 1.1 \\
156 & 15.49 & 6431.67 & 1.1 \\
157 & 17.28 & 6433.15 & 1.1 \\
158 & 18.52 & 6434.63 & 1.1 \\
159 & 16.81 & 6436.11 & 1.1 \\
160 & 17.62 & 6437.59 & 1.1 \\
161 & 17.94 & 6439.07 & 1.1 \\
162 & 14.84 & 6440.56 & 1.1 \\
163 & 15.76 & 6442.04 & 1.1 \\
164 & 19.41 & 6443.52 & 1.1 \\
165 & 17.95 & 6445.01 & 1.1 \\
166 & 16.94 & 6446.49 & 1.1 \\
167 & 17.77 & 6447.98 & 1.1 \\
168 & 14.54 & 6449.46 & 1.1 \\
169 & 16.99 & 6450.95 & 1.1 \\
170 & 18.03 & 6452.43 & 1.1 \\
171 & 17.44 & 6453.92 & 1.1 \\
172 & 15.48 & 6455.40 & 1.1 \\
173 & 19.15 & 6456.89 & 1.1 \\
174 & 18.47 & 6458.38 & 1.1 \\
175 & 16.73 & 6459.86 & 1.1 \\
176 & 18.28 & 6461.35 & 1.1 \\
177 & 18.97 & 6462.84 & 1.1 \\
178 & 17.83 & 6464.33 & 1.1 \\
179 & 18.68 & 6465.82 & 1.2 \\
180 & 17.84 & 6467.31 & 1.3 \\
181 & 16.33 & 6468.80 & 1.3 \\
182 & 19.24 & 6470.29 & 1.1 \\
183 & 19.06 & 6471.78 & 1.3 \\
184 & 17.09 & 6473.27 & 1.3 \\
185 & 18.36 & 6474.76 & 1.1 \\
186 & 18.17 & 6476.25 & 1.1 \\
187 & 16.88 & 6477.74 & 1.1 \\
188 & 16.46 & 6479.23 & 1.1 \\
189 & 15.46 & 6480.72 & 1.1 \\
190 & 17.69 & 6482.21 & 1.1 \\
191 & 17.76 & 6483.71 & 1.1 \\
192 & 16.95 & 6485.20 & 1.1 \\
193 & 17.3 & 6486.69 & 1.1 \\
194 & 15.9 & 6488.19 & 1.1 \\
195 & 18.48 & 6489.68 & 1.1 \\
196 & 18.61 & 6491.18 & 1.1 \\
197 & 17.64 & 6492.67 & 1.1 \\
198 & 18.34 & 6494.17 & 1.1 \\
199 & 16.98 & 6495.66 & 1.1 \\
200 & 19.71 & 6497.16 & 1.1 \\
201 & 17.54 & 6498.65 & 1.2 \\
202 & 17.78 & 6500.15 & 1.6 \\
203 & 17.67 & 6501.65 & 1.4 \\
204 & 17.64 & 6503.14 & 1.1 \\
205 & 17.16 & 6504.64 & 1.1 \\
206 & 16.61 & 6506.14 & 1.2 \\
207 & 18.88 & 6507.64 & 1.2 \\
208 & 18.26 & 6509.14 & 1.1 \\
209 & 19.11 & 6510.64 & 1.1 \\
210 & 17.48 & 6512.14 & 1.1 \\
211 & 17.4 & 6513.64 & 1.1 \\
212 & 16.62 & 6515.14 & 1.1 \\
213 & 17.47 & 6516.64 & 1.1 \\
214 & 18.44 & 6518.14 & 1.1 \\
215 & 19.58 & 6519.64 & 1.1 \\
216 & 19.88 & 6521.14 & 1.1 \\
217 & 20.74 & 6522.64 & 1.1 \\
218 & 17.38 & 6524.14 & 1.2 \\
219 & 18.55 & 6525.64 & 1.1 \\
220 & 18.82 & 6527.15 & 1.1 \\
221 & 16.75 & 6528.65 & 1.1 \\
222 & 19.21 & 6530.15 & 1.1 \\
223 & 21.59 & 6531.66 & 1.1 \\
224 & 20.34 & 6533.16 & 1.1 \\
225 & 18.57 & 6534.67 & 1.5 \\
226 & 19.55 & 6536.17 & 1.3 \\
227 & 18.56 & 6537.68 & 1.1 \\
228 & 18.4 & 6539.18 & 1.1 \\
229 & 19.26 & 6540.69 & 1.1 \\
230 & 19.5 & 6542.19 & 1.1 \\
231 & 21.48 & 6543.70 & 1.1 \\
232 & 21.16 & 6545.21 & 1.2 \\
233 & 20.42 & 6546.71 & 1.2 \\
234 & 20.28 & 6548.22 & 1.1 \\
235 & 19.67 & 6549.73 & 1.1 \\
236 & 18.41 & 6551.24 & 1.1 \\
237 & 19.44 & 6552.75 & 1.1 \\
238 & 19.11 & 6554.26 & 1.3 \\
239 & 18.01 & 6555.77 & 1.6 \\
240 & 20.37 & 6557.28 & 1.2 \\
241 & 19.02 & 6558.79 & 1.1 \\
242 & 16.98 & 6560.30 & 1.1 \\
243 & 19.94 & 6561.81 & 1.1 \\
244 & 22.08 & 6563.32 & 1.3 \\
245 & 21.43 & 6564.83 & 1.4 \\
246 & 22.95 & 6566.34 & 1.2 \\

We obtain 0.12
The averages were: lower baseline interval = 18.1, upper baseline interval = 19.1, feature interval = 16.7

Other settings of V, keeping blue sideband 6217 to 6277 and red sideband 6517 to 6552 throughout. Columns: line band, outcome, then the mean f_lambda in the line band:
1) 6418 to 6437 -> 0.23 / 15.4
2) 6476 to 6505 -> 0.10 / 17.5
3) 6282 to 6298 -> 0.08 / 17.3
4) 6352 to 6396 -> 0.07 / 17.7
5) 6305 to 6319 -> 0.09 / 17.2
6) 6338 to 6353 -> 0.09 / 17.2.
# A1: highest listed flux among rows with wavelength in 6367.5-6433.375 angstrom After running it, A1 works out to 19.84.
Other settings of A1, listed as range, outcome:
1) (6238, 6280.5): 20.44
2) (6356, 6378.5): 19.39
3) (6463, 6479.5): 19.24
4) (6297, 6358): 20.38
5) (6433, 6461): 19.41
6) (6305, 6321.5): 18.68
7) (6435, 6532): 21.59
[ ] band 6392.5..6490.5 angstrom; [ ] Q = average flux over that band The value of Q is 17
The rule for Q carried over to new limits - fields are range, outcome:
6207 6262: 18.7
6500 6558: 18.9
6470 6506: 17.6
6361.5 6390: 18.1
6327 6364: 17.2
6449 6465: 17.5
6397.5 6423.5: 16.4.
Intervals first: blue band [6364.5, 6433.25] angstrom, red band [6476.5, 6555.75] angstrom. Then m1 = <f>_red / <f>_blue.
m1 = 1.1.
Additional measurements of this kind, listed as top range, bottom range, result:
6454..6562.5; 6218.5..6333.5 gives 1.03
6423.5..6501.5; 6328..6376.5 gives 1.00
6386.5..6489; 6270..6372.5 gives 0.98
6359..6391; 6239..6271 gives 1.00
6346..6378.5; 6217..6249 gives 0.94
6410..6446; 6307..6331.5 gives 0.95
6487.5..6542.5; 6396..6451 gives 1.10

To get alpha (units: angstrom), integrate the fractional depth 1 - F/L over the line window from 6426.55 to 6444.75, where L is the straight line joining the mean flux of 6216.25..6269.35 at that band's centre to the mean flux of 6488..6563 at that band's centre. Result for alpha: 1.41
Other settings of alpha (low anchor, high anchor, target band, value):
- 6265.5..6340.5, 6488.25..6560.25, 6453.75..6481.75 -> 1.1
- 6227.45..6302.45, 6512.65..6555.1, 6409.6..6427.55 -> 2.7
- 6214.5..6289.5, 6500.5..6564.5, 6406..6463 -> 5.7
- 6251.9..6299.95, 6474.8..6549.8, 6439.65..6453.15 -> 0.9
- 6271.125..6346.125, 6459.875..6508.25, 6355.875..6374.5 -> -0.5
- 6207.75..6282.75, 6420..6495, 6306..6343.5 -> 1.1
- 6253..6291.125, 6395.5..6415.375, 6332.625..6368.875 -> 0.6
